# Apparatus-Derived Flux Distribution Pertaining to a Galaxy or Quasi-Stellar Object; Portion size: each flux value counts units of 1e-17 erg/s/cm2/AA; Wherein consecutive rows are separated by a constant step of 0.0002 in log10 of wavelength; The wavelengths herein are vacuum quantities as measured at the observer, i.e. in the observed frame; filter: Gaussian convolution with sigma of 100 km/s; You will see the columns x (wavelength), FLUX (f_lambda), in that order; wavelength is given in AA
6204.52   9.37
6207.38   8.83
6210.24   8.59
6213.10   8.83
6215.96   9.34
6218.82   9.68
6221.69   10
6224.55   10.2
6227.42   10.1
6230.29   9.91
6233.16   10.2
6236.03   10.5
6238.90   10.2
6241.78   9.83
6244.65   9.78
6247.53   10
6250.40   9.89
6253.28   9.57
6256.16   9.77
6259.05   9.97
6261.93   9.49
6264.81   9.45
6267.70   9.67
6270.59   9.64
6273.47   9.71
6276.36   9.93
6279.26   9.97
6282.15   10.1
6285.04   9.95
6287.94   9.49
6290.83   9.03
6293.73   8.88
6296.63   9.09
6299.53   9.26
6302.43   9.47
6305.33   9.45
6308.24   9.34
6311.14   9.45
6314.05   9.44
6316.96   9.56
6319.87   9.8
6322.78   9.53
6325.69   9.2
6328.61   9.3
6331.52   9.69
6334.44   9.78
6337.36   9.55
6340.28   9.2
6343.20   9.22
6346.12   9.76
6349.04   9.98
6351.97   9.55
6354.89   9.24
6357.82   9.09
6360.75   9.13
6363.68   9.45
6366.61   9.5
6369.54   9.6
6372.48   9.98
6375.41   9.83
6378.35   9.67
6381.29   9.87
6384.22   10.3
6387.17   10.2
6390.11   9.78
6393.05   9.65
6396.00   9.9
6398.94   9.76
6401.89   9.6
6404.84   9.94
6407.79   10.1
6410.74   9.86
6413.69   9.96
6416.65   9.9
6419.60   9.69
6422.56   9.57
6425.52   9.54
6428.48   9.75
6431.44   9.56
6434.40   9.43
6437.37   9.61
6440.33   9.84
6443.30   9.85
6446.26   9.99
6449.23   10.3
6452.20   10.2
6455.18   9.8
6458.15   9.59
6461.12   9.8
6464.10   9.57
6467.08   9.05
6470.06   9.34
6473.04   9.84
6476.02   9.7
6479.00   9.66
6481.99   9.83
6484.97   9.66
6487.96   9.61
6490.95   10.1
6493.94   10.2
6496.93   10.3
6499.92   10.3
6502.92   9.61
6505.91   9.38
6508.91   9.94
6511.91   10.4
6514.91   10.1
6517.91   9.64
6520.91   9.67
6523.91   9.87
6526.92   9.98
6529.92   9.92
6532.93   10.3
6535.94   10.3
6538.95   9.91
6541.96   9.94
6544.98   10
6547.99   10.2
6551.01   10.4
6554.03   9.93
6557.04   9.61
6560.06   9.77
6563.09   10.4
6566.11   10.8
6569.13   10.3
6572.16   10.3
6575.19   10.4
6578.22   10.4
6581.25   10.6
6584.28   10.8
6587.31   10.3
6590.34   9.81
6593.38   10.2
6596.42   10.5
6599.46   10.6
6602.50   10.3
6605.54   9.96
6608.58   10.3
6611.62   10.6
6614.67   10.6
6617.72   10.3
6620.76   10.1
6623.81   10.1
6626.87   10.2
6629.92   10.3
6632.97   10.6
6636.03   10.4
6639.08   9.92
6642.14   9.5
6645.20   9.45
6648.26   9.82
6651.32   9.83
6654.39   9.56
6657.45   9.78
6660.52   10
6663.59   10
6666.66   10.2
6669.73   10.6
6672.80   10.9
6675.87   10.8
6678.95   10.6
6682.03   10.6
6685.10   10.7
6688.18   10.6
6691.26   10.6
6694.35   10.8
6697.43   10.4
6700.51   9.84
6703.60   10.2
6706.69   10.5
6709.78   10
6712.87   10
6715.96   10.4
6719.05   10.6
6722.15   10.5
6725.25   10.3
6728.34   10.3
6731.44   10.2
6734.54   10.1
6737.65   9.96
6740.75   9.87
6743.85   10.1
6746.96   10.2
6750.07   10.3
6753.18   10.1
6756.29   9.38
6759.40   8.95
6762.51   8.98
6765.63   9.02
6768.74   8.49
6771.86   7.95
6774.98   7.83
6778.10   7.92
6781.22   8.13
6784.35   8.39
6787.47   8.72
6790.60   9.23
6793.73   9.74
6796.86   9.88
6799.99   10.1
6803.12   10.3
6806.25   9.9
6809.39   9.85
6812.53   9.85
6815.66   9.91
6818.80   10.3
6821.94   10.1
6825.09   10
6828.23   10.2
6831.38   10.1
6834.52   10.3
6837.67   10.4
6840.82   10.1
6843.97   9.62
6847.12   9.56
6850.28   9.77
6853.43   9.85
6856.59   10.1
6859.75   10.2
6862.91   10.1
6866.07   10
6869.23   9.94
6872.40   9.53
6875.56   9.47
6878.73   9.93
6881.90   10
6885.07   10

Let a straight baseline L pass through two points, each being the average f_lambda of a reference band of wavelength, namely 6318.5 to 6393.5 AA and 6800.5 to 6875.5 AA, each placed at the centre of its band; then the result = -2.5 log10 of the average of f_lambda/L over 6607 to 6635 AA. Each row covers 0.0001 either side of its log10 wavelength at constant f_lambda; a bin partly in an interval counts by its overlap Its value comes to -0.06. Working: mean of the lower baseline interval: 9.61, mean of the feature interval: 10.3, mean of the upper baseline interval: 9.99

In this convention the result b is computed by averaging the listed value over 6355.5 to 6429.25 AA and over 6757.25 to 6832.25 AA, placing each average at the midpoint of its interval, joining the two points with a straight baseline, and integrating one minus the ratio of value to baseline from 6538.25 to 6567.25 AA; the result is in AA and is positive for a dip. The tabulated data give -1.6 AA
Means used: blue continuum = 9.74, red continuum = 9.32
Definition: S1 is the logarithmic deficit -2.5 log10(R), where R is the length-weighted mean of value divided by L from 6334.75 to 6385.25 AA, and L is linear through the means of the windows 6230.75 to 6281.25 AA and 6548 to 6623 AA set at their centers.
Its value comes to 0.05 mag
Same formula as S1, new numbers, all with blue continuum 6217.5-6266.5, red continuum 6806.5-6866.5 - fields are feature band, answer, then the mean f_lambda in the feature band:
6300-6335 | 0.05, 9.49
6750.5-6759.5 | 0.04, 9.67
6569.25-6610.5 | -0.04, 10.3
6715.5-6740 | -0.03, 10.3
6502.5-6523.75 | 0.01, 9.84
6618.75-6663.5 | 0.00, 9.97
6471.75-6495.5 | 0.01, 9.83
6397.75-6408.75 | 0.01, 9.84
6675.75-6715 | -0.05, 10.4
